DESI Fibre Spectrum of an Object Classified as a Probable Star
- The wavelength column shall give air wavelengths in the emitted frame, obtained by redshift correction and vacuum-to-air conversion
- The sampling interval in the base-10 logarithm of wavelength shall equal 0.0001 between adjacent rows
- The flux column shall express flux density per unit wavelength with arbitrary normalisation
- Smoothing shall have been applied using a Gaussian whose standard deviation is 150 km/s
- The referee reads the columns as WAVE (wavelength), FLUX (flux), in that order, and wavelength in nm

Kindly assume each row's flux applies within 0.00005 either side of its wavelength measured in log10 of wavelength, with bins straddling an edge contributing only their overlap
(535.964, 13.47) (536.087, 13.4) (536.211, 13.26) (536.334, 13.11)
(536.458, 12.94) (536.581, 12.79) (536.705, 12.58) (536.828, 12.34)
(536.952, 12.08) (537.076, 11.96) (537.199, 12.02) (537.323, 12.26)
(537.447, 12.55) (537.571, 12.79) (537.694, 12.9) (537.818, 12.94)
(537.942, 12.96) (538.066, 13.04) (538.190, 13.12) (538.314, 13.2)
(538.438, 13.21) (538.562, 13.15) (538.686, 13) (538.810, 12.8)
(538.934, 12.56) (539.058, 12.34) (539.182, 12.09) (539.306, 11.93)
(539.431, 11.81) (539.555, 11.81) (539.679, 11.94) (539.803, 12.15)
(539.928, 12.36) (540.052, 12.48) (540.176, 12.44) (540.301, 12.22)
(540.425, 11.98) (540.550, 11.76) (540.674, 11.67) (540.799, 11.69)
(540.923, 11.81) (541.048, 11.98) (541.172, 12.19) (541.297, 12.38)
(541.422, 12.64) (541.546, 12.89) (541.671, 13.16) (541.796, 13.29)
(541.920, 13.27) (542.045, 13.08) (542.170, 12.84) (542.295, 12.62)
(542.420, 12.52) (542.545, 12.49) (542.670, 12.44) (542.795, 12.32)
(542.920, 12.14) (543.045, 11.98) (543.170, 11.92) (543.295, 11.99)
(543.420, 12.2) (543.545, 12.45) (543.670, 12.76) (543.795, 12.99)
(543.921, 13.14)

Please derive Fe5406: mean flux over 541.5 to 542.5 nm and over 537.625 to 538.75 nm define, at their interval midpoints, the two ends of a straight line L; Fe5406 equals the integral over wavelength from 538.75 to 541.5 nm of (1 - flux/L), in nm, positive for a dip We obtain 0.18 nm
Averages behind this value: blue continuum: 13.1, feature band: 12.1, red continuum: 12.9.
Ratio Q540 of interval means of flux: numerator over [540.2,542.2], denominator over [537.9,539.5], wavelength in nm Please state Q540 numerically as 1.0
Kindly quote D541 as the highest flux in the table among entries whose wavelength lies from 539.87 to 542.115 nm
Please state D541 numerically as 13.29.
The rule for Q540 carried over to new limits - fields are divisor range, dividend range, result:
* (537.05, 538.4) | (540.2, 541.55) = 0.95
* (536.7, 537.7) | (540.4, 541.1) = 0.95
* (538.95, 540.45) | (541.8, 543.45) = 1.03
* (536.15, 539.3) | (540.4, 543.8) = 0.98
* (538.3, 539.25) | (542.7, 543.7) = 0.96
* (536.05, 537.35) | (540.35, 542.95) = 0.99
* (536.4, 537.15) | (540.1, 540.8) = 0.96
